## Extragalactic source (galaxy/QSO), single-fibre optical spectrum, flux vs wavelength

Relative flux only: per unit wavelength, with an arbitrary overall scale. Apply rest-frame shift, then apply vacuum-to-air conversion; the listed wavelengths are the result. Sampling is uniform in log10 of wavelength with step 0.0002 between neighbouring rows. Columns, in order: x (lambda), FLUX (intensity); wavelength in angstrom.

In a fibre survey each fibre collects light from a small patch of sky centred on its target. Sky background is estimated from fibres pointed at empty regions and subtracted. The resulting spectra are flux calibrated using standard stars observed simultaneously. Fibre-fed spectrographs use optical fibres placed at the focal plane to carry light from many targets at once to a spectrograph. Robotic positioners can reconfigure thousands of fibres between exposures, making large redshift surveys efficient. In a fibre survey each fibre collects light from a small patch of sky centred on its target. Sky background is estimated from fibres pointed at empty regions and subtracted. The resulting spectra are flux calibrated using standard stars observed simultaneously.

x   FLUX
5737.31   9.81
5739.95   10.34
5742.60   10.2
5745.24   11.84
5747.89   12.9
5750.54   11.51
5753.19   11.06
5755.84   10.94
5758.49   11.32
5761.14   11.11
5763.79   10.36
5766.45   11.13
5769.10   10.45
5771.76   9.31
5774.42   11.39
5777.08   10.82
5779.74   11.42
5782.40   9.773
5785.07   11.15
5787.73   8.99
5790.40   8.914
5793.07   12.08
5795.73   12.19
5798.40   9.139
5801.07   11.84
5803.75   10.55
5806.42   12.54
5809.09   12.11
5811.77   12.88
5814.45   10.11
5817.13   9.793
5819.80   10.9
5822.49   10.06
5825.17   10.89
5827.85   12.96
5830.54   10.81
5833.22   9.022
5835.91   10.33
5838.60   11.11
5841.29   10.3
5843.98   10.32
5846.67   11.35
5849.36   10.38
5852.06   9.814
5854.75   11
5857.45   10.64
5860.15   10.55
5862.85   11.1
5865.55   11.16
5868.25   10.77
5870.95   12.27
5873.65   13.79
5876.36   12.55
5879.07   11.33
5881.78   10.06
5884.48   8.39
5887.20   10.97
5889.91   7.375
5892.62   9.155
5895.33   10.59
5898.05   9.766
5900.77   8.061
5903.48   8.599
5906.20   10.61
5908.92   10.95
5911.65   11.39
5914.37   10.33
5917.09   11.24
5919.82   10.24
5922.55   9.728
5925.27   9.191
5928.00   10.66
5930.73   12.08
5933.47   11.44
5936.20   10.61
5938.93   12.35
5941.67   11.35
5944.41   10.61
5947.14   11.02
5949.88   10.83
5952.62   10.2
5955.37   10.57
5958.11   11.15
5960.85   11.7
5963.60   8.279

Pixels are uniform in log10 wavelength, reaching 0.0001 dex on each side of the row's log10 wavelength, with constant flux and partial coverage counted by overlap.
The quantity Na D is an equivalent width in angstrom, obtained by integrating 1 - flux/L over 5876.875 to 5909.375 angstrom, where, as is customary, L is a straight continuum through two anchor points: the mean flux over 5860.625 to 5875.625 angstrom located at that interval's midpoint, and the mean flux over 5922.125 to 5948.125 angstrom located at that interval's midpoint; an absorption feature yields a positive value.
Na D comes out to 5.0 angstrom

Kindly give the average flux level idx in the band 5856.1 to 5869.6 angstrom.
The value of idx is 10.8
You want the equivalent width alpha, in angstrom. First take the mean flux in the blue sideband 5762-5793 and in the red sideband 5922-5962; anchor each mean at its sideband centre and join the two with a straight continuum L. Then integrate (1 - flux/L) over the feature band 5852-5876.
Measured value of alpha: -1.53 angstrom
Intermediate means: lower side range 10.4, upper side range 10.9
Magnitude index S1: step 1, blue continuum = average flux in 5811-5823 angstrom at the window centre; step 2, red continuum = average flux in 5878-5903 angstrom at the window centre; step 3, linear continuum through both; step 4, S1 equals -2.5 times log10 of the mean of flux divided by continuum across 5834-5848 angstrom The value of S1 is -0.033 mag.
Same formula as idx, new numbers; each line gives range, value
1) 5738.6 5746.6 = 10.8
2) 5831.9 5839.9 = 10.1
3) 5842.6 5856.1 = 10.6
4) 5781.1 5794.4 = 10.2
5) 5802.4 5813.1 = 12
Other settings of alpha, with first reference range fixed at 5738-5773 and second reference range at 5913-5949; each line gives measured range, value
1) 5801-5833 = -0.82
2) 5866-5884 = -1.20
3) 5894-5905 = 1.61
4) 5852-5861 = 0.24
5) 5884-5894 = 1.69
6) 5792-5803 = -0.34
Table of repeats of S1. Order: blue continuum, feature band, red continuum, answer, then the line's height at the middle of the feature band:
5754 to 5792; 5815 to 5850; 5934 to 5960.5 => 0.01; 10.7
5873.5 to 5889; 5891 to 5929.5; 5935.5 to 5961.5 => 0.09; 10.9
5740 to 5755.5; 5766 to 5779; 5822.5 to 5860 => 0.06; 11.2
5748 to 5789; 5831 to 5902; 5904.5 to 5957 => 0.03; 10.8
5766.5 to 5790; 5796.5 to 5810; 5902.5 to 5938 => -0.08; 10.4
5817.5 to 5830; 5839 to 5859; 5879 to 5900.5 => -0.01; 10.5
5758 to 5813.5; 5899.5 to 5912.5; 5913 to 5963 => 0.10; 10.8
